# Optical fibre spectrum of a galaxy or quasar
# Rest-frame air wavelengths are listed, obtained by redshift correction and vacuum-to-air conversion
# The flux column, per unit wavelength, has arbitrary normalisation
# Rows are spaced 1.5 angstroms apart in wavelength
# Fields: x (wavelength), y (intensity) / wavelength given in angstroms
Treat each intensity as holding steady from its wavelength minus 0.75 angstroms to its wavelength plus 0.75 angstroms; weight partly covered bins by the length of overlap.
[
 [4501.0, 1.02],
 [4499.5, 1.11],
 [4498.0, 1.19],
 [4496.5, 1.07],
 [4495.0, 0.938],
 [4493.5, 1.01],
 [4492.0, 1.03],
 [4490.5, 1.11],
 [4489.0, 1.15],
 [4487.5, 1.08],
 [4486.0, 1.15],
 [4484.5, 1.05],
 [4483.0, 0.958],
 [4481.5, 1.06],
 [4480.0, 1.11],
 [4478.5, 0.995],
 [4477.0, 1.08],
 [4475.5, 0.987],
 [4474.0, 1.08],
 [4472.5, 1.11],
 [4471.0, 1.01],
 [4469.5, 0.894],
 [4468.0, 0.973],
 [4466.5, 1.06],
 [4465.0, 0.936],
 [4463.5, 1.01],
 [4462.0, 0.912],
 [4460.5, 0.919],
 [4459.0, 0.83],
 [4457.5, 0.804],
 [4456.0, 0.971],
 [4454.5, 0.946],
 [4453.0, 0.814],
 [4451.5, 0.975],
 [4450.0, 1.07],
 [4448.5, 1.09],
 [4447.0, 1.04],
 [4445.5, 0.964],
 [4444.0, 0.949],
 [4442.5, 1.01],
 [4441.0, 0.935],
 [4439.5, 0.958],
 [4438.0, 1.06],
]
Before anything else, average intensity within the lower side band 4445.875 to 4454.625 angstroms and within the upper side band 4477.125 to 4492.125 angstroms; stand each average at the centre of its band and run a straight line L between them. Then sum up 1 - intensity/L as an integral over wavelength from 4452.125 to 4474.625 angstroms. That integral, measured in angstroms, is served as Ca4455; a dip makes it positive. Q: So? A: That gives 1.6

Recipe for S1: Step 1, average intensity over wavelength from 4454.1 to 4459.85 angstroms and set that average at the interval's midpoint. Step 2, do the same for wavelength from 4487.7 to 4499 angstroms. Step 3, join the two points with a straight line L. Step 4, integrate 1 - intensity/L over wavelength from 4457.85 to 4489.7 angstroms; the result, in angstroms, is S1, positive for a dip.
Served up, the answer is -1.4 angstroms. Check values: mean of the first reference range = 0.885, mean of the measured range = 1.01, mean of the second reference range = 1.07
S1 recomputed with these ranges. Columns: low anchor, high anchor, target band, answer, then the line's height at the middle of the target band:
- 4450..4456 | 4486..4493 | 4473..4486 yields 0.1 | 1.05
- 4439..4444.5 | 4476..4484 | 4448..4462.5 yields 0.9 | 0.99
